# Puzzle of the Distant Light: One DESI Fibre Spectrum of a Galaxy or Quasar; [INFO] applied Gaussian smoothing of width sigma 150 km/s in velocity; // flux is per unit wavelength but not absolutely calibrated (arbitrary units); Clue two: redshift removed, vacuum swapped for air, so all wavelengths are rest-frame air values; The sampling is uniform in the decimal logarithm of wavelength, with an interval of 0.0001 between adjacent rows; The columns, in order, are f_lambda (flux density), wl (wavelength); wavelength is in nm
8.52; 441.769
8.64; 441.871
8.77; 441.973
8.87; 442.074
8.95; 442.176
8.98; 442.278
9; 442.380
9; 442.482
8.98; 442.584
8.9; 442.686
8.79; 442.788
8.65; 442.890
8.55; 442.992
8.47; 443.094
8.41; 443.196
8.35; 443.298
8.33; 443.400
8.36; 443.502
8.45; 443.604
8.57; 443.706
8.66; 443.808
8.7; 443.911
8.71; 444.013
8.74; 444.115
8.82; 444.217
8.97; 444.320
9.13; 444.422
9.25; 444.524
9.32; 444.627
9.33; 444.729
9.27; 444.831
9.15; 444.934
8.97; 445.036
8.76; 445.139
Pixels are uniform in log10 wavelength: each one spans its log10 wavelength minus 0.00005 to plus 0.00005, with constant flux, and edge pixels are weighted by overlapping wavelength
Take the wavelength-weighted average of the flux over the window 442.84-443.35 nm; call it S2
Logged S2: 8.49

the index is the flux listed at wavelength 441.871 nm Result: 8.64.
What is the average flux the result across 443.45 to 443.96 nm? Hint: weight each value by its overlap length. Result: 8.54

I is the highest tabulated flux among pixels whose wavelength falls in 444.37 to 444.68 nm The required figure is 9.32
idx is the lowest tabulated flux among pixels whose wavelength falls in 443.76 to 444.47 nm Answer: 8.66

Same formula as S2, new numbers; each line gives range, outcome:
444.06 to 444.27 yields 8.77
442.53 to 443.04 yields 8.77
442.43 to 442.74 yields 8.95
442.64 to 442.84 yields 8.84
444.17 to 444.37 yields 8.86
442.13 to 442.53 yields 8.97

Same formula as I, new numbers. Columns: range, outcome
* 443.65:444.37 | 8.97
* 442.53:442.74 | 8.98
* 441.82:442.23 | 8.95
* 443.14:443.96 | 8.7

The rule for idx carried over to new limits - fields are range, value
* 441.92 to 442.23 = 8.77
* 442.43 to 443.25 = 8.41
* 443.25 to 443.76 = 8.33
